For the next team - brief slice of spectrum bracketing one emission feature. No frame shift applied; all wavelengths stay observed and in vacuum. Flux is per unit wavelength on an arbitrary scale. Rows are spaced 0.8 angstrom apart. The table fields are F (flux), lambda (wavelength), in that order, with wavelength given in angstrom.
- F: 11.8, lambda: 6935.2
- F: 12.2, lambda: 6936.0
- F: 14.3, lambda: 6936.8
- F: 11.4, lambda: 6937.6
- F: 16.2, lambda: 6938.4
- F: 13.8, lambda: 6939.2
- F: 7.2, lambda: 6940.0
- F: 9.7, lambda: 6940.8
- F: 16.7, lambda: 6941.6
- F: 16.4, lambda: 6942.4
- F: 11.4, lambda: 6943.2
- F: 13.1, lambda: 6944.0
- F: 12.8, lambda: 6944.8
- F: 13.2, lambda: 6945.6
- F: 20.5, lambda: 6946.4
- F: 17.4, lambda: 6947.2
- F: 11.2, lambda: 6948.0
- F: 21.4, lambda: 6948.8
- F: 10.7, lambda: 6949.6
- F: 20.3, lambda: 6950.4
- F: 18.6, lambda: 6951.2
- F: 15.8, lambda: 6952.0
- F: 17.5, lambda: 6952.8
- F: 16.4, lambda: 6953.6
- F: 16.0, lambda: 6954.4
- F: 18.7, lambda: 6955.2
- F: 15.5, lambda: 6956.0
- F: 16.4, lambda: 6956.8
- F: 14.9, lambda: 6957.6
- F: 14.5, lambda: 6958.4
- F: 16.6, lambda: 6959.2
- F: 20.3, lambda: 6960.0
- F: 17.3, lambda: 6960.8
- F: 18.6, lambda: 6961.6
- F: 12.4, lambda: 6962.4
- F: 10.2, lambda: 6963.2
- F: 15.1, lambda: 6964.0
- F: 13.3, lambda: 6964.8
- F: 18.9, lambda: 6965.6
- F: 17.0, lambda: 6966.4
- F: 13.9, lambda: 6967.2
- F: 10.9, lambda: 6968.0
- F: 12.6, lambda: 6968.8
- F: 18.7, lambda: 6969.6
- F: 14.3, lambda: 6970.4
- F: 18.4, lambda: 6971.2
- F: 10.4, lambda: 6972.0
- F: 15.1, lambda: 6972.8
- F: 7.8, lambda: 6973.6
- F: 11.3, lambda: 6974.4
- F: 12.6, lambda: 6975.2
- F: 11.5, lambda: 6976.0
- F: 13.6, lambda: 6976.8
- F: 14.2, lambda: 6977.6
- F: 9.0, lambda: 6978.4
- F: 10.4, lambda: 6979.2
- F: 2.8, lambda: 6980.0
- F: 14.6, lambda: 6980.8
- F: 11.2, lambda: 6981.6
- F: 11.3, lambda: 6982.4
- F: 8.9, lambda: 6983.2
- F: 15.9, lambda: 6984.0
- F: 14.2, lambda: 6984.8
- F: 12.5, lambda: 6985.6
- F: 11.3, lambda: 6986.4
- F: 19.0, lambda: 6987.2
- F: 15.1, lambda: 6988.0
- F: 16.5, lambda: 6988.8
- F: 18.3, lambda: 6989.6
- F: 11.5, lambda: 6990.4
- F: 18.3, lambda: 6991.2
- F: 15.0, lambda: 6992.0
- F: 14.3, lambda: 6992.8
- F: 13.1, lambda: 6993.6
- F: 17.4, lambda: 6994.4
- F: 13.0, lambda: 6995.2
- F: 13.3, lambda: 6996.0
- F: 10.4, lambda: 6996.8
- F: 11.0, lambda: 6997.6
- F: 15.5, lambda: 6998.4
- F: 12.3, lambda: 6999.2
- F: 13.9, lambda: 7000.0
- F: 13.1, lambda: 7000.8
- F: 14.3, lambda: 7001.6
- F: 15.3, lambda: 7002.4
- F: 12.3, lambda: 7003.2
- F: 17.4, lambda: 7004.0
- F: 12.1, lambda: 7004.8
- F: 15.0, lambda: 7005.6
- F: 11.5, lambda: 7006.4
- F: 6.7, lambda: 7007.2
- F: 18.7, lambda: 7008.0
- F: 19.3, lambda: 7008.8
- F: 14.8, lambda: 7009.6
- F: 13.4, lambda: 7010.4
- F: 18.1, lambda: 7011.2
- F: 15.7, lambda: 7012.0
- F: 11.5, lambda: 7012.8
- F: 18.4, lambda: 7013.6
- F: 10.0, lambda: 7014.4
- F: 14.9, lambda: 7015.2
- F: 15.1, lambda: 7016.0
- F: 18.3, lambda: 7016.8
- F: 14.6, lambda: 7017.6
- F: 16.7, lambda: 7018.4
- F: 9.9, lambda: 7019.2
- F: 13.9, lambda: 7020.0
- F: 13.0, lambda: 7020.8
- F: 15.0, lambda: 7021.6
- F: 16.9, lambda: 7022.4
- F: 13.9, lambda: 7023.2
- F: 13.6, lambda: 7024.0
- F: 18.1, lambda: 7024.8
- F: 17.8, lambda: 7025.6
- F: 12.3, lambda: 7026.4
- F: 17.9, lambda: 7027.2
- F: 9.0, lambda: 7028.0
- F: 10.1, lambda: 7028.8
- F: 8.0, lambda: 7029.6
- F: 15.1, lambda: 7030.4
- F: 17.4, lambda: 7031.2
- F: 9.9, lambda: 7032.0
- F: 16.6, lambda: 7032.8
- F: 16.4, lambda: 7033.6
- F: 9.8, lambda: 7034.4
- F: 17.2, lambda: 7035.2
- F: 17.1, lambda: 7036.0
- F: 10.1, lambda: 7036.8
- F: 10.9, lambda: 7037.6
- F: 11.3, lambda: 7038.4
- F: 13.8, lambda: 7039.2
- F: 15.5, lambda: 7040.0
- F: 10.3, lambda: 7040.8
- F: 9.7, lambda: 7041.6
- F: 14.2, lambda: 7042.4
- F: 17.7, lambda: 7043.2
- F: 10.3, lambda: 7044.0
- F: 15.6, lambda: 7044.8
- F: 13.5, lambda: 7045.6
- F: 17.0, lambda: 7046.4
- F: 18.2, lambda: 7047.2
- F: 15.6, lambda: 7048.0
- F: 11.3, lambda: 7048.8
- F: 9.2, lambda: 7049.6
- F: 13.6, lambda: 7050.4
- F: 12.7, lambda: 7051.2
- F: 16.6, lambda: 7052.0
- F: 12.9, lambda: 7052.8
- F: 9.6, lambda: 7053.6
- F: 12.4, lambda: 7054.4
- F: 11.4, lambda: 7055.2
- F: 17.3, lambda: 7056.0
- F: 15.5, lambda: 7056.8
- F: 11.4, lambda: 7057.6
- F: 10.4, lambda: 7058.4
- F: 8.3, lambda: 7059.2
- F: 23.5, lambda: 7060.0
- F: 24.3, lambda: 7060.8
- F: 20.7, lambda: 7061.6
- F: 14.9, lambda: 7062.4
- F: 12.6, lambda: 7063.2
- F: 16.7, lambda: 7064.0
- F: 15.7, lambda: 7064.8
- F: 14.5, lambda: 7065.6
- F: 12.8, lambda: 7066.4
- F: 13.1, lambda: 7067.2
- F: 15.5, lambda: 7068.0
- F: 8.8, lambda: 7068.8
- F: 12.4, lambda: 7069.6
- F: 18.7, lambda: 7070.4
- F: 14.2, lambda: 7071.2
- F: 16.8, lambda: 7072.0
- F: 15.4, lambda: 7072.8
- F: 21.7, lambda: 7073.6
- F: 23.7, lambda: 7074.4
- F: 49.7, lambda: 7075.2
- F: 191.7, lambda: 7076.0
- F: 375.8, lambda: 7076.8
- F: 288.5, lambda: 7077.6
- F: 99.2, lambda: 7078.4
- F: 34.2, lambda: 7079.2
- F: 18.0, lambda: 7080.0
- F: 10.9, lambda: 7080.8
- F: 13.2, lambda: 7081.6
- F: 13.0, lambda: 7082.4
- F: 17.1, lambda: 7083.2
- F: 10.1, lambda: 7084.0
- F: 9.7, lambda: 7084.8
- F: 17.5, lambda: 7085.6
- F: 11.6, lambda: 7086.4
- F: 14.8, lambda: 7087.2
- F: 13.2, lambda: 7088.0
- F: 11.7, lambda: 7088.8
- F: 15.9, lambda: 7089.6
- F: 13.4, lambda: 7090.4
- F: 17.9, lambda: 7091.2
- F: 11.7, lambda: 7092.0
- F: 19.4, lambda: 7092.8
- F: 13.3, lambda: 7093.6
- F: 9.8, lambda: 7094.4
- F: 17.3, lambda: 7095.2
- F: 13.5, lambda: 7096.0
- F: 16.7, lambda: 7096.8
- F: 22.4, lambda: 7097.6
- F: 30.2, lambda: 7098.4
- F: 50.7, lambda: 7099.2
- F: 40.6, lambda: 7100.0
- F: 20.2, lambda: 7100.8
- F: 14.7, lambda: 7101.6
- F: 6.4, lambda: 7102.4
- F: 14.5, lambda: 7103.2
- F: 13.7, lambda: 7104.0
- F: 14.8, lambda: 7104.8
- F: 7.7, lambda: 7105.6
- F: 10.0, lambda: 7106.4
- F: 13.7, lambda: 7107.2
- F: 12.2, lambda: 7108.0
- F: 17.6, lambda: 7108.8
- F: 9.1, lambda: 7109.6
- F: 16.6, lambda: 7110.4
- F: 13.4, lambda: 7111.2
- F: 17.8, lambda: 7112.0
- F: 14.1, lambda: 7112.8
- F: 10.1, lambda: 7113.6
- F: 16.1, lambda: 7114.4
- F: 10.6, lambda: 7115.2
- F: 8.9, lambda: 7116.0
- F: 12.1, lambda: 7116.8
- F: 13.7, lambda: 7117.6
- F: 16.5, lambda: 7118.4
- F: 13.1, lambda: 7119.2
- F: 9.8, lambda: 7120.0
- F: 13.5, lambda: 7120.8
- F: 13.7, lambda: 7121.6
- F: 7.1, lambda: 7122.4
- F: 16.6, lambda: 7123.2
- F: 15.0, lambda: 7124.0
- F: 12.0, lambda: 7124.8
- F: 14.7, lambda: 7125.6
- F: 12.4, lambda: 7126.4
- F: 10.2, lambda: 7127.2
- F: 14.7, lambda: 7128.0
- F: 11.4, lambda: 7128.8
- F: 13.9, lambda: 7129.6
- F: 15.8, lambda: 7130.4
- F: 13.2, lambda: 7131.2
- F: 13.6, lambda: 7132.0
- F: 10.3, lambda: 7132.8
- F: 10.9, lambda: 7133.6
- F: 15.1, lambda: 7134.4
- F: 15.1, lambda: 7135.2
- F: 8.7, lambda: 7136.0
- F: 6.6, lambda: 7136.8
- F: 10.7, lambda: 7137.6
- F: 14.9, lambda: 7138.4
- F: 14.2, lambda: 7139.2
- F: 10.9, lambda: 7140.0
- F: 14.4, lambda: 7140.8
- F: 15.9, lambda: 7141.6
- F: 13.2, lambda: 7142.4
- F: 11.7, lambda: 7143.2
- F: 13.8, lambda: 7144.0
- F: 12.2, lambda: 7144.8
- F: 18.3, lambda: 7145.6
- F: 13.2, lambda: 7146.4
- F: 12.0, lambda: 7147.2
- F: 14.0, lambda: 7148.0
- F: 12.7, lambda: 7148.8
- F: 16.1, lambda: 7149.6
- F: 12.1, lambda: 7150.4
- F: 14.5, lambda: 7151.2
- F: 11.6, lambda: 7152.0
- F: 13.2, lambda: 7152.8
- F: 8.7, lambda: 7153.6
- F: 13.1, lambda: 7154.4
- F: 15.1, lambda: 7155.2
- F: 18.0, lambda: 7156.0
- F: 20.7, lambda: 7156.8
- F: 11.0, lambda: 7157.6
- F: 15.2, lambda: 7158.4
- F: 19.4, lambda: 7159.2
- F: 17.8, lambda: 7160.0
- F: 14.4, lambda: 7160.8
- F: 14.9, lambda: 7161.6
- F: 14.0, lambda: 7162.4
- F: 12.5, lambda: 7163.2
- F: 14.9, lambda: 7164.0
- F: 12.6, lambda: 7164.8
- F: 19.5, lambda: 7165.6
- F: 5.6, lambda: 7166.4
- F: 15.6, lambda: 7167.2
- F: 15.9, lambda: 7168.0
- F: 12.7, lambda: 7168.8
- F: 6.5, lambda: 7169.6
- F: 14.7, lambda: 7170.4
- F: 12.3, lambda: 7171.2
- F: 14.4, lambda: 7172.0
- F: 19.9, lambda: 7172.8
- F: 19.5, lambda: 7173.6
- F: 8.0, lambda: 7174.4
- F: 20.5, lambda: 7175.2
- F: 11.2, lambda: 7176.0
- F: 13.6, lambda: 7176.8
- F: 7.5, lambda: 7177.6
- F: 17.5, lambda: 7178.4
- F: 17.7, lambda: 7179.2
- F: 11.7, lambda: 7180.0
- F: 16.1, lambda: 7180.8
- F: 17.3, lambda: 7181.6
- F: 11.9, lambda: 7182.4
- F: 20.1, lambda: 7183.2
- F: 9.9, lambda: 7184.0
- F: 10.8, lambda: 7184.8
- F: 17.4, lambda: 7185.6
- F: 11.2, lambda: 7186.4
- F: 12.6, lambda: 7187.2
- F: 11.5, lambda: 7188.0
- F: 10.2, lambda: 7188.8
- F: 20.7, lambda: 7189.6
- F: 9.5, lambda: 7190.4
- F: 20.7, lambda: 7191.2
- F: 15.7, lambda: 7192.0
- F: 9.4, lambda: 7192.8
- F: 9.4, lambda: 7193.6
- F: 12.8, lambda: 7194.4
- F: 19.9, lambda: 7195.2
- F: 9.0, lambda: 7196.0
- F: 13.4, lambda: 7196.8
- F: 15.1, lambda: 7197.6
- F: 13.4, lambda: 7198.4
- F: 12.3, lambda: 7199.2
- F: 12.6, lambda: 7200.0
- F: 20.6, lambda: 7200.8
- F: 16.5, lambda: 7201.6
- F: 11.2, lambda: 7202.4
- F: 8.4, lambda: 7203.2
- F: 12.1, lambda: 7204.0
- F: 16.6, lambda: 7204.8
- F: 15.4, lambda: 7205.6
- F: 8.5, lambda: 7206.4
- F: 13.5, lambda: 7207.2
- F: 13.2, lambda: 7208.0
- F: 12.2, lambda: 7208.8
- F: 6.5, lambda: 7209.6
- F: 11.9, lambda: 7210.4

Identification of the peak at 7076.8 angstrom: H-alpha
